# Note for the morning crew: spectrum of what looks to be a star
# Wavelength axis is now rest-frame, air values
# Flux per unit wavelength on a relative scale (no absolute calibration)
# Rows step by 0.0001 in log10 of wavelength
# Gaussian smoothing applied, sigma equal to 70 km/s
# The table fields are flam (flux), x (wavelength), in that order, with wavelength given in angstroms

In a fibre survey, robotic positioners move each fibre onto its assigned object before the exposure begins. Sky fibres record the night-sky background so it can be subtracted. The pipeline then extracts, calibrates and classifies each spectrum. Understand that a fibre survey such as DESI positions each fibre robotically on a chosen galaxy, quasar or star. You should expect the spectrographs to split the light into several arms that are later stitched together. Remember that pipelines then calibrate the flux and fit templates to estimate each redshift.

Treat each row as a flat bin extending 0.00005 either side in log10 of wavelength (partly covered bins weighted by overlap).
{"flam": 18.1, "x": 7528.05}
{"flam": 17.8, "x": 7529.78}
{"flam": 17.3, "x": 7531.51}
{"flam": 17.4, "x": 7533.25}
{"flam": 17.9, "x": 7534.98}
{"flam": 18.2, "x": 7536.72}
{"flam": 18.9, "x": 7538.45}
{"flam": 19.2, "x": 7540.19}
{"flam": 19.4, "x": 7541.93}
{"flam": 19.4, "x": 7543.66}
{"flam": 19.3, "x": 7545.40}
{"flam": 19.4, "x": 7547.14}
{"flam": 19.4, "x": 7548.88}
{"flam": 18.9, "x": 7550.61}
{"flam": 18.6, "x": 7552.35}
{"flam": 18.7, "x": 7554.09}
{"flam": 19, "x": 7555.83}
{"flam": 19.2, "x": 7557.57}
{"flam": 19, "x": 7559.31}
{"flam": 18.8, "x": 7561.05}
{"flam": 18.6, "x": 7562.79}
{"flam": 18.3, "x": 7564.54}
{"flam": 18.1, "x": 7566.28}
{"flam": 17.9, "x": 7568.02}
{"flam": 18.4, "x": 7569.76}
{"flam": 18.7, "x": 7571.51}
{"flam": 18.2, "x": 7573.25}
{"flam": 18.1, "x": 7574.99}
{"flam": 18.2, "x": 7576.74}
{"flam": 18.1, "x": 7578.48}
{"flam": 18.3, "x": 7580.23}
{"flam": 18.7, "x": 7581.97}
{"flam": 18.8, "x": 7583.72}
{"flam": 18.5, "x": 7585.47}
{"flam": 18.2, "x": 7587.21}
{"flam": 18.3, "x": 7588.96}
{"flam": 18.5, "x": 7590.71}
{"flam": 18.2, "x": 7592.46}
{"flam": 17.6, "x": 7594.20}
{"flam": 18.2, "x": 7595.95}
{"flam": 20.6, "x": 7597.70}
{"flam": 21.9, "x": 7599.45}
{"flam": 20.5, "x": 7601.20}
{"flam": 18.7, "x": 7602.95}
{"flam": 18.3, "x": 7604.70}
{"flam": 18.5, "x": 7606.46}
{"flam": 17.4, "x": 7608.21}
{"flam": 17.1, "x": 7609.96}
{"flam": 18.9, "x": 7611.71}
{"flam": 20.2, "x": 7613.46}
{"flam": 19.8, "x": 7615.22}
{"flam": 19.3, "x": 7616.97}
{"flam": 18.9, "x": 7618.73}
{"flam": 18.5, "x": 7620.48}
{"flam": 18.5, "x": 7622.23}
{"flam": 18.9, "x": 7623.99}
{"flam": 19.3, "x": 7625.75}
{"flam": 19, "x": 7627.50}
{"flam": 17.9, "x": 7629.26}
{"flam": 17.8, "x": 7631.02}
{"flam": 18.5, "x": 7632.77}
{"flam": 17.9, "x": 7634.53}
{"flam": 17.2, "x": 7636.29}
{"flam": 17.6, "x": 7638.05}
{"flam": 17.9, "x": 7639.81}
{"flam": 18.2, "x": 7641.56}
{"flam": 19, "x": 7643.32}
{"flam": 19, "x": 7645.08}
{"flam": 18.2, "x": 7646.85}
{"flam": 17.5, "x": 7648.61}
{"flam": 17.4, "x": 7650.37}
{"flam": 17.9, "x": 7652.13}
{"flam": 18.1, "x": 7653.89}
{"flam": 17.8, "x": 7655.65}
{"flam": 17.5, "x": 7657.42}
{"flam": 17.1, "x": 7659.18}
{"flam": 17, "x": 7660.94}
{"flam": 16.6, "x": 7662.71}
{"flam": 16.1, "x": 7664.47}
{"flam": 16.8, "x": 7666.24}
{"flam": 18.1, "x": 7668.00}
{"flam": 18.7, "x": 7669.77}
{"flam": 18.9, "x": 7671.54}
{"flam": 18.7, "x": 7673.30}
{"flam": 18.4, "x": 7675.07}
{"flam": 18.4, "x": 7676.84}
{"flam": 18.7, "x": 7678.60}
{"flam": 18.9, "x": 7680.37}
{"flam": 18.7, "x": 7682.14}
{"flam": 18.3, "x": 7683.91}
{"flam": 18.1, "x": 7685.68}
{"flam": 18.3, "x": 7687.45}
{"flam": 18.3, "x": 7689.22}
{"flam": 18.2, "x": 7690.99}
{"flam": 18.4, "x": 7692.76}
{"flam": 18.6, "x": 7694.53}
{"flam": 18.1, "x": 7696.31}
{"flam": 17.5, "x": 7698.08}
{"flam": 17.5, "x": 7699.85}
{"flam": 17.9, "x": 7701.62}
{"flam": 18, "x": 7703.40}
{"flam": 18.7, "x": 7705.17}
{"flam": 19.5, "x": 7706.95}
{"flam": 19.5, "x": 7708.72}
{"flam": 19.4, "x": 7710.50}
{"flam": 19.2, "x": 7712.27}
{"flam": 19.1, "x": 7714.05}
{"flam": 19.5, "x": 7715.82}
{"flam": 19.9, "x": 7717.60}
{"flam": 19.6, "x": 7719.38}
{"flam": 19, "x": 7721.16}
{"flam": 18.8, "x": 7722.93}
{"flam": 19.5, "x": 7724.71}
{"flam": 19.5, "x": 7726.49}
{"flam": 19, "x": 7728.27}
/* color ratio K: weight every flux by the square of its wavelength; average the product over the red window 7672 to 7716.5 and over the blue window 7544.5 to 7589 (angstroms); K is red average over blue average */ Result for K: 1.0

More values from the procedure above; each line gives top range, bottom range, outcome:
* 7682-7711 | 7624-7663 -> 1.04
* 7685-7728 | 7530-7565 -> 1.04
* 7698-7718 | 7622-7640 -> 1.05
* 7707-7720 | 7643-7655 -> 1.09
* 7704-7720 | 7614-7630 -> 1.05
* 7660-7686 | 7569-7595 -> 1.01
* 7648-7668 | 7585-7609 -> 0.93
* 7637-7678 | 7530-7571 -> 0.99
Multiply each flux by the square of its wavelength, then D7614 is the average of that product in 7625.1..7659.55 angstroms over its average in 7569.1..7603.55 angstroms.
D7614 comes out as 1.0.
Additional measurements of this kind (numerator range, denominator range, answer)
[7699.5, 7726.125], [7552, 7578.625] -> 1.07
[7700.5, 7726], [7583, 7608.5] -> 1.05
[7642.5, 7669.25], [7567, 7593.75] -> 0.98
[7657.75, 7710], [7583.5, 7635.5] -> 0.99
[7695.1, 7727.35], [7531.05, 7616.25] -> 1.05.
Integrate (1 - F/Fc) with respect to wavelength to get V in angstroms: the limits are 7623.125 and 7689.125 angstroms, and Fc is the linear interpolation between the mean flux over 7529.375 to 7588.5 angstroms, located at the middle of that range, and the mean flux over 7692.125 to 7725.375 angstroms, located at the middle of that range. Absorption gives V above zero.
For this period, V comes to 2.3 angstroms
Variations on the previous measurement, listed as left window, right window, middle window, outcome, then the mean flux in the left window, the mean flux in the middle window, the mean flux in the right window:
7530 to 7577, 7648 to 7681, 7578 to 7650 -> -1.63 angstroms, 18.6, 18.6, 17.8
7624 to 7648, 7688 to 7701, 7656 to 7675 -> 0.62 angstroms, 18.3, 17.6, 18.1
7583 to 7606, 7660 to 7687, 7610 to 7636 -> -0.16 angstroms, 18.9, 18.7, 18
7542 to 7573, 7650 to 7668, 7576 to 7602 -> -0.72 angstroms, 18.8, 18.8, 17.3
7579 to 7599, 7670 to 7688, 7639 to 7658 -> 0.52 angstroms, 18.6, 18.1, 18.6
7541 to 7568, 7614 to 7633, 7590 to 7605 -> -0.29 angstroms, 18.9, 19.2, 18.8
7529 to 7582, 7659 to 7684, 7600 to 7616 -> -0.51 angstroms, 18.6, 18.9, 18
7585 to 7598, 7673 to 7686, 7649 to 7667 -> 1.23 angstroms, 18.4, 17.2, 18.5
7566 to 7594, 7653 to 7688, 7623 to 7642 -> -0.10 angstroms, 18.3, 18.2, 18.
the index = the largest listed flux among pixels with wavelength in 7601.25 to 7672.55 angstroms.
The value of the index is 20.2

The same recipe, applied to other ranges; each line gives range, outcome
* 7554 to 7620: 21.9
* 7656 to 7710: 19.5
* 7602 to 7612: 18.9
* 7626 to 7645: 19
